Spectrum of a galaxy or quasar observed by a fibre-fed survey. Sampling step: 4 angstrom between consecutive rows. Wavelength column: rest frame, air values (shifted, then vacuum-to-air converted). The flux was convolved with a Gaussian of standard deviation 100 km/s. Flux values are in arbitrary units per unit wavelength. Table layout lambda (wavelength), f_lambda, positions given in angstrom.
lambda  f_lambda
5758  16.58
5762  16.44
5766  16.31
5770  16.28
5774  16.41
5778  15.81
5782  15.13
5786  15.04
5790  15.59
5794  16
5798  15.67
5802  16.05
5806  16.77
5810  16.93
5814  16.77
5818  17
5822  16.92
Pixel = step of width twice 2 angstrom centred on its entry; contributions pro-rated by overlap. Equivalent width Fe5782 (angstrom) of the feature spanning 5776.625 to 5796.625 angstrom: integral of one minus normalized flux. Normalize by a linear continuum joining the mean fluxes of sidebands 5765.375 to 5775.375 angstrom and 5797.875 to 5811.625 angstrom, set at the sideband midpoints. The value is 1.1 angstrom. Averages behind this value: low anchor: 16.3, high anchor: 16.4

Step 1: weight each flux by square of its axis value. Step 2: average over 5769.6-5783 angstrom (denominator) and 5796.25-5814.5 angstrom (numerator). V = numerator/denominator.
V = 1.0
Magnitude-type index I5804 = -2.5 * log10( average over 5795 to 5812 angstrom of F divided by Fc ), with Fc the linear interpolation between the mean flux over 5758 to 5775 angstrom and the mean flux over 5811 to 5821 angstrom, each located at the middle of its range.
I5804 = 0.03 mag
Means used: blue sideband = 16.4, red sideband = 16.9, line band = 16.3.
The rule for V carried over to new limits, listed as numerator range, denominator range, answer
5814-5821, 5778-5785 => 1.12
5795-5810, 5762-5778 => 1.01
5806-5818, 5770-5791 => 1.09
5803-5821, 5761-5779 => 1.05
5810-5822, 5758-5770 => 1.05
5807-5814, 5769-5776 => 1.04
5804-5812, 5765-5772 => 1.05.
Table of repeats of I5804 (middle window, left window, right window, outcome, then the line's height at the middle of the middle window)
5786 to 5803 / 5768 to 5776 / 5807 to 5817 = 0.06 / 16.6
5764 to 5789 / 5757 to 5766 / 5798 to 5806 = 0.04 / 16.3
